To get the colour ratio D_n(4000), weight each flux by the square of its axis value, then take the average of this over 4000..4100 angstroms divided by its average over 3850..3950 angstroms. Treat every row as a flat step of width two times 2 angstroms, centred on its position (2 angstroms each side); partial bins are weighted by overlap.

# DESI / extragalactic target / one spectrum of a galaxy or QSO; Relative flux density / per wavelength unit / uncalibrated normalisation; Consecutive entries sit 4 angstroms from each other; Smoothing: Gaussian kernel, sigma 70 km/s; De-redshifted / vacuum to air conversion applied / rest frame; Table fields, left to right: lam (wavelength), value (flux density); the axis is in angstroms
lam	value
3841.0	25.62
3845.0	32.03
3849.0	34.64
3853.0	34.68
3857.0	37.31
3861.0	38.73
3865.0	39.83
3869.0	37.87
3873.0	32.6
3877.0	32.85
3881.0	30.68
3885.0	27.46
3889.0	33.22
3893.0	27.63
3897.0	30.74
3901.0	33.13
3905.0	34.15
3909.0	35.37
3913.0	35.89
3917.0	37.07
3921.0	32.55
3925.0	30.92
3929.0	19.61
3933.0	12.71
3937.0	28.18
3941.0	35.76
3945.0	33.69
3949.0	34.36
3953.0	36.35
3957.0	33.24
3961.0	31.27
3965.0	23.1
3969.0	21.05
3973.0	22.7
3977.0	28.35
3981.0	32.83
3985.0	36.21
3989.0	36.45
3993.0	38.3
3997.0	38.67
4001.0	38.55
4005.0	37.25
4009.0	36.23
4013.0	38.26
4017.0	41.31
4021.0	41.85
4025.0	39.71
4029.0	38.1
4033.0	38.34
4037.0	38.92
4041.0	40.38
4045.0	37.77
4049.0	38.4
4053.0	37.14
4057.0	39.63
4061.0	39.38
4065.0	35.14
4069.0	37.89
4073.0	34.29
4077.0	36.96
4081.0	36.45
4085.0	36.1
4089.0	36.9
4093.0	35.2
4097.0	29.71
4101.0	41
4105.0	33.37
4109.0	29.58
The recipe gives 1.26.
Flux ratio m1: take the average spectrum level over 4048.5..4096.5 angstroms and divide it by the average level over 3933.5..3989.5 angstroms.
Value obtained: 1.2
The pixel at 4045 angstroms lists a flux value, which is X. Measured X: 37.77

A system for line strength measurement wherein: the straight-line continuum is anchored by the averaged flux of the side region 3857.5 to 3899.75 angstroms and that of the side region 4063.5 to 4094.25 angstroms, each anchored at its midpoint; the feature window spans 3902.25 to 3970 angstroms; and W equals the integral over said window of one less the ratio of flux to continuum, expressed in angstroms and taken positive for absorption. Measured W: 7.2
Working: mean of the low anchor 33.3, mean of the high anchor 36.2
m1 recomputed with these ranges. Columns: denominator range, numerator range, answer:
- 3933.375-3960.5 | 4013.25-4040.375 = 1.23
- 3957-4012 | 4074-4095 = 1.11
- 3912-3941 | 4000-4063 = 1.37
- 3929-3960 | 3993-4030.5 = 1.30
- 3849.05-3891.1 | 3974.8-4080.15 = 1.09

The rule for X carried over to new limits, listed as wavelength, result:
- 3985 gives 36.21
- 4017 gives 41.31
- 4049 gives 38.4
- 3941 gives 35.76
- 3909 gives 35.37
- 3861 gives 38.73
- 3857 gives 37.31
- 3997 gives 38.67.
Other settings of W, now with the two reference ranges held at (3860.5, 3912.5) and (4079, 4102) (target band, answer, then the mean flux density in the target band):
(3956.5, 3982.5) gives 5.5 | 27.1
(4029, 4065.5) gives -3.4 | 38.5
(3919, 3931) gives 2.2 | 27.7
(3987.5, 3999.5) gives -1.2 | 37.9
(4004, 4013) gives -0.6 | 37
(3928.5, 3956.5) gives 3.8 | 29.4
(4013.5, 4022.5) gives -1.6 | 41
